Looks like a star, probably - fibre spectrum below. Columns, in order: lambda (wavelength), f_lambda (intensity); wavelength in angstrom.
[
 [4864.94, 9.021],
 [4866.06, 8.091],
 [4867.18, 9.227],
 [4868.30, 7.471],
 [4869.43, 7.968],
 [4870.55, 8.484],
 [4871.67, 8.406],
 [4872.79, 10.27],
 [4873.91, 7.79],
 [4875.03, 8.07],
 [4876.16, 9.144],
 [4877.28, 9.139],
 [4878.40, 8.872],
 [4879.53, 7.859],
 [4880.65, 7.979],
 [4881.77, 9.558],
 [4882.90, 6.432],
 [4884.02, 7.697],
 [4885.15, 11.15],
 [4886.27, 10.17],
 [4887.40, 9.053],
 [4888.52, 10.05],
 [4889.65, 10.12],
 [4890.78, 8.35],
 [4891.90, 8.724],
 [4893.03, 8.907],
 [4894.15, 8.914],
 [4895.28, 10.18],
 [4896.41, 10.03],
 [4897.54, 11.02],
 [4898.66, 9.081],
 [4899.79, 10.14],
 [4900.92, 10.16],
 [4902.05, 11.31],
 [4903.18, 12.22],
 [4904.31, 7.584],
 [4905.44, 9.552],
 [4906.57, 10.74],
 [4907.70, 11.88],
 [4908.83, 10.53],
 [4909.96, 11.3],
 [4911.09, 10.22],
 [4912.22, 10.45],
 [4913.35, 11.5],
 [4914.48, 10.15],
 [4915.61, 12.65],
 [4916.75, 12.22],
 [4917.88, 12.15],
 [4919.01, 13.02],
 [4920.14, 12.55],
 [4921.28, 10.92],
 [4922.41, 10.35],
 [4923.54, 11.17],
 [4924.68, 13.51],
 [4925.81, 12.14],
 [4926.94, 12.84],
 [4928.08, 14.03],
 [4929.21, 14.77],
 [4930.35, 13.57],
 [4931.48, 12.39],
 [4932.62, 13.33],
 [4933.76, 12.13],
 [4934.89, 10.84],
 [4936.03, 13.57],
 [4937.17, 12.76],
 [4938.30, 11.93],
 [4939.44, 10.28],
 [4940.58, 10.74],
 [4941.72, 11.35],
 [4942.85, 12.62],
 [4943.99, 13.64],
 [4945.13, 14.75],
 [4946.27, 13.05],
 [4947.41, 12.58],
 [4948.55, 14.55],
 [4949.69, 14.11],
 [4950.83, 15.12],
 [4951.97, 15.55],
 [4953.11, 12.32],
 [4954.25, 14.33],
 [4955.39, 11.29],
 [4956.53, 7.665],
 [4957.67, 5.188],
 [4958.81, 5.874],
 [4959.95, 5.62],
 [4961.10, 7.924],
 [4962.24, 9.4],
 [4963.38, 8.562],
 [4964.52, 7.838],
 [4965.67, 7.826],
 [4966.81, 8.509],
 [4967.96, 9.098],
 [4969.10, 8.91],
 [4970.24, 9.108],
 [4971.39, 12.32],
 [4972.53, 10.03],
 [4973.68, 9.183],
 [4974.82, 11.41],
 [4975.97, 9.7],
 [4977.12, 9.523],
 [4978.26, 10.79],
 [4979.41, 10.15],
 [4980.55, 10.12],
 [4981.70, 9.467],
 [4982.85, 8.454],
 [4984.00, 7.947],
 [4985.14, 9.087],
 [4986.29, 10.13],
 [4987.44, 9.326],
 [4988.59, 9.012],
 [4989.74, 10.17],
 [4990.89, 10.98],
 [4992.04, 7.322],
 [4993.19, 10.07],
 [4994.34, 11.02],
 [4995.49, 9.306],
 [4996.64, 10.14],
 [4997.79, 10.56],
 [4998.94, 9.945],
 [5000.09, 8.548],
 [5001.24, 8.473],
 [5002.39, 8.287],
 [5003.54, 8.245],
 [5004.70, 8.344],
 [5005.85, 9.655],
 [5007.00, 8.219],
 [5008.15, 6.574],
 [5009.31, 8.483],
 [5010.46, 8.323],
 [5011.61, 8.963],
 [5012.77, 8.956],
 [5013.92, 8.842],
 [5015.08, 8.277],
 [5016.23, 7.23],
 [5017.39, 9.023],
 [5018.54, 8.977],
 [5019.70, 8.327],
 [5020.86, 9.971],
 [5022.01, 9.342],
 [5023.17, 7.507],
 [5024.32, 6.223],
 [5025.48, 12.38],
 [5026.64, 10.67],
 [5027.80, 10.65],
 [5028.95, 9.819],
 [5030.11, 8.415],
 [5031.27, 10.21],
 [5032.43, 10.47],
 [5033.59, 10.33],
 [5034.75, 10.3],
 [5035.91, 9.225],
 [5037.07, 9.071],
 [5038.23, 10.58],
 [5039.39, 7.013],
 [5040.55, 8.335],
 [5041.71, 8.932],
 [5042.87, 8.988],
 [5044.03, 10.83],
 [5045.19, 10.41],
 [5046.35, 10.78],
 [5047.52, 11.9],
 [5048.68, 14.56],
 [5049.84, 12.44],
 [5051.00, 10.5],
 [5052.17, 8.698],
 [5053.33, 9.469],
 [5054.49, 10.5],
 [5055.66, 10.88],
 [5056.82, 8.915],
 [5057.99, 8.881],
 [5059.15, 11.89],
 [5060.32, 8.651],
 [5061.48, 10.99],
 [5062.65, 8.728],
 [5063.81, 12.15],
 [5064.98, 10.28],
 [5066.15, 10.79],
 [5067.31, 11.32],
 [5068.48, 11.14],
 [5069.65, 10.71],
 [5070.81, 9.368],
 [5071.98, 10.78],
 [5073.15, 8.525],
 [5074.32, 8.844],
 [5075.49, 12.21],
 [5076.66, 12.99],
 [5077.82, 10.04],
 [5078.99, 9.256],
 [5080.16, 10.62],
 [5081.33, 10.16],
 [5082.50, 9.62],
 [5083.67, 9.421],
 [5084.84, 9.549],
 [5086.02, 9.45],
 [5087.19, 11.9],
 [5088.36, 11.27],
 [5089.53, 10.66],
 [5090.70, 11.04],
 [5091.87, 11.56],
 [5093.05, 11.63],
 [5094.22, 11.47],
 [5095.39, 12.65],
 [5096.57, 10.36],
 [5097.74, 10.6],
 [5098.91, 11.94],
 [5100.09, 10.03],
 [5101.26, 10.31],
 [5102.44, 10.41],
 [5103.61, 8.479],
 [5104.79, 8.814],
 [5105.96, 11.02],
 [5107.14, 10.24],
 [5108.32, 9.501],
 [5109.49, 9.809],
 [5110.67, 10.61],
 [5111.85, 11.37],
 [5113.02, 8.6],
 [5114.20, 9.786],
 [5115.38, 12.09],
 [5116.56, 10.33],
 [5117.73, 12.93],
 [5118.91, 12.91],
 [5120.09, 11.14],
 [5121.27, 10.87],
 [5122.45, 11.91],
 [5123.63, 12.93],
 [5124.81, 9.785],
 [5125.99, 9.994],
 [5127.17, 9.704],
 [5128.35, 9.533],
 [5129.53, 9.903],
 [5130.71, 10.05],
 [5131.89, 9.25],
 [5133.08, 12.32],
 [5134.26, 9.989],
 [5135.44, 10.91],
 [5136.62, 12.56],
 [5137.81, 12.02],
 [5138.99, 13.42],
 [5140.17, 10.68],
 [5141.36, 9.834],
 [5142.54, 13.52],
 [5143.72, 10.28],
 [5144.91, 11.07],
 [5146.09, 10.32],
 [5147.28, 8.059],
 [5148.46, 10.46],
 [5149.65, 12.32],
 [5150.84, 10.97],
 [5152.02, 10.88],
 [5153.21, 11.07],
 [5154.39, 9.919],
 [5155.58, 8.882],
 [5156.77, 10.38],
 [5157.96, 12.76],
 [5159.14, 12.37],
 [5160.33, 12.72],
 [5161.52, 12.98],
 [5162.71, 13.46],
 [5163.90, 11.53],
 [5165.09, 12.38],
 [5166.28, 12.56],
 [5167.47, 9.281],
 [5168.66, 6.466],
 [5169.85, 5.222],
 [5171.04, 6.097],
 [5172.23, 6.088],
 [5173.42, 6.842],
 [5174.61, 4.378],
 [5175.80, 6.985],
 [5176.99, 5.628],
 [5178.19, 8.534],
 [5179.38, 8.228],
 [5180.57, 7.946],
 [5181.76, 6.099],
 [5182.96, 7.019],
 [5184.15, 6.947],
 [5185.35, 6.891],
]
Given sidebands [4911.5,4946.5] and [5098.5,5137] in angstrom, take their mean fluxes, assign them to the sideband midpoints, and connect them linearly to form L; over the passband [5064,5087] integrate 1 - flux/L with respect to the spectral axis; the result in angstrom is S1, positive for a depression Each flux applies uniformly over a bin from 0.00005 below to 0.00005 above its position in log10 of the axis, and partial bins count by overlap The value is 1.4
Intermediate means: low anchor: 12.3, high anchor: 10.6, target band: 10.3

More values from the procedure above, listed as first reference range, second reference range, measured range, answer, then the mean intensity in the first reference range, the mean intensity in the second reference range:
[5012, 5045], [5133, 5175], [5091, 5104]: -1.3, 9.26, 10.4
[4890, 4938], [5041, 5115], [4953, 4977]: 4.2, 11.3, 10.4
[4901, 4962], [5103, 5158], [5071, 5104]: 1.1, 11.7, 10.7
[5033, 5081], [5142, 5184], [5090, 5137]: -4.1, 10.3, 9.5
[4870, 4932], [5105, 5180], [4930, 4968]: -3.0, 10.4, 10.3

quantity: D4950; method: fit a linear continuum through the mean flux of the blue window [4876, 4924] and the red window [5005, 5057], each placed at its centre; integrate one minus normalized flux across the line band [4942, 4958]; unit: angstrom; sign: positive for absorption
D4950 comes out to -4.6 angstrom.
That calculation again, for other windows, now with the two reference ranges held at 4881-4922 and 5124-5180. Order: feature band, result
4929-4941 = -2.4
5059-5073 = -0.4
